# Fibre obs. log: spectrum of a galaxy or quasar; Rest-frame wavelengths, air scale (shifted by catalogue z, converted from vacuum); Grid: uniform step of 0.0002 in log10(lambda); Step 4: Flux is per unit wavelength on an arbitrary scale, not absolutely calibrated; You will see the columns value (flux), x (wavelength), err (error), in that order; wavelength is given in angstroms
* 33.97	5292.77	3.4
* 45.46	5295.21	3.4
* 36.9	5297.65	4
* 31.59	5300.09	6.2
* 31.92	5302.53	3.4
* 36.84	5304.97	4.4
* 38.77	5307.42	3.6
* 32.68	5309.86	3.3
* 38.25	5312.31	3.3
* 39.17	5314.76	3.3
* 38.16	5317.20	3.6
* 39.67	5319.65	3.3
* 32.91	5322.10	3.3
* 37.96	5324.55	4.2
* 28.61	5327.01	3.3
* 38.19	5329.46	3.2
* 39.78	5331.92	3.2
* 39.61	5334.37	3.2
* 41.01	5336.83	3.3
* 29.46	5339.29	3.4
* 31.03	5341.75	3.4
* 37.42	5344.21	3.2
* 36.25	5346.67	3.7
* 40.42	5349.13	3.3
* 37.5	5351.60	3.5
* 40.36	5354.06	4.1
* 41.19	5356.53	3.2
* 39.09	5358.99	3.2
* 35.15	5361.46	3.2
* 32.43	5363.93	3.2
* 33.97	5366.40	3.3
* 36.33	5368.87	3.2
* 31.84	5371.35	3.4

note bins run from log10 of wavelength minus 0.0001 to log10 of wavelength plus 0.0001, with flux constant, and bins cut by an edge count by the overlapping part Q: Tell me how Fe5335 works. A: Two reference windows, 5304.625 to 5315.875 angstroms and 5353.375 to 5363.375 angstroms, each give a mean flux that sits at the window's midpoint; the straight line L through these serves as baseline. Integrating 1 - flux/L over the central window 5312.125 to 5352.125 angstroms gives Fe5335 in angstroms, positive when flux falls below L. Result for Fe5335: 1.0 angstroms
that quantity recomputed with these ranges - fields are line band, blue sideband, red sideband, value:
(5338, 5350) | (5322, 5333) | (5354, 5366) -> 0.5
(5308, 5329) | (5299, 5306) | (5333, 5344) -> -1.1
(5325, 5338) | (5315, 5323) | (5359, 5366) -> -0.3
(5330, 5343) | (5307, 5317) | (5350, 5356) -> 0.7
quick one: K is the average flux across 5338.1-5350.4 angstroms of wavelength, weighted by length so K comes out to 34.9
